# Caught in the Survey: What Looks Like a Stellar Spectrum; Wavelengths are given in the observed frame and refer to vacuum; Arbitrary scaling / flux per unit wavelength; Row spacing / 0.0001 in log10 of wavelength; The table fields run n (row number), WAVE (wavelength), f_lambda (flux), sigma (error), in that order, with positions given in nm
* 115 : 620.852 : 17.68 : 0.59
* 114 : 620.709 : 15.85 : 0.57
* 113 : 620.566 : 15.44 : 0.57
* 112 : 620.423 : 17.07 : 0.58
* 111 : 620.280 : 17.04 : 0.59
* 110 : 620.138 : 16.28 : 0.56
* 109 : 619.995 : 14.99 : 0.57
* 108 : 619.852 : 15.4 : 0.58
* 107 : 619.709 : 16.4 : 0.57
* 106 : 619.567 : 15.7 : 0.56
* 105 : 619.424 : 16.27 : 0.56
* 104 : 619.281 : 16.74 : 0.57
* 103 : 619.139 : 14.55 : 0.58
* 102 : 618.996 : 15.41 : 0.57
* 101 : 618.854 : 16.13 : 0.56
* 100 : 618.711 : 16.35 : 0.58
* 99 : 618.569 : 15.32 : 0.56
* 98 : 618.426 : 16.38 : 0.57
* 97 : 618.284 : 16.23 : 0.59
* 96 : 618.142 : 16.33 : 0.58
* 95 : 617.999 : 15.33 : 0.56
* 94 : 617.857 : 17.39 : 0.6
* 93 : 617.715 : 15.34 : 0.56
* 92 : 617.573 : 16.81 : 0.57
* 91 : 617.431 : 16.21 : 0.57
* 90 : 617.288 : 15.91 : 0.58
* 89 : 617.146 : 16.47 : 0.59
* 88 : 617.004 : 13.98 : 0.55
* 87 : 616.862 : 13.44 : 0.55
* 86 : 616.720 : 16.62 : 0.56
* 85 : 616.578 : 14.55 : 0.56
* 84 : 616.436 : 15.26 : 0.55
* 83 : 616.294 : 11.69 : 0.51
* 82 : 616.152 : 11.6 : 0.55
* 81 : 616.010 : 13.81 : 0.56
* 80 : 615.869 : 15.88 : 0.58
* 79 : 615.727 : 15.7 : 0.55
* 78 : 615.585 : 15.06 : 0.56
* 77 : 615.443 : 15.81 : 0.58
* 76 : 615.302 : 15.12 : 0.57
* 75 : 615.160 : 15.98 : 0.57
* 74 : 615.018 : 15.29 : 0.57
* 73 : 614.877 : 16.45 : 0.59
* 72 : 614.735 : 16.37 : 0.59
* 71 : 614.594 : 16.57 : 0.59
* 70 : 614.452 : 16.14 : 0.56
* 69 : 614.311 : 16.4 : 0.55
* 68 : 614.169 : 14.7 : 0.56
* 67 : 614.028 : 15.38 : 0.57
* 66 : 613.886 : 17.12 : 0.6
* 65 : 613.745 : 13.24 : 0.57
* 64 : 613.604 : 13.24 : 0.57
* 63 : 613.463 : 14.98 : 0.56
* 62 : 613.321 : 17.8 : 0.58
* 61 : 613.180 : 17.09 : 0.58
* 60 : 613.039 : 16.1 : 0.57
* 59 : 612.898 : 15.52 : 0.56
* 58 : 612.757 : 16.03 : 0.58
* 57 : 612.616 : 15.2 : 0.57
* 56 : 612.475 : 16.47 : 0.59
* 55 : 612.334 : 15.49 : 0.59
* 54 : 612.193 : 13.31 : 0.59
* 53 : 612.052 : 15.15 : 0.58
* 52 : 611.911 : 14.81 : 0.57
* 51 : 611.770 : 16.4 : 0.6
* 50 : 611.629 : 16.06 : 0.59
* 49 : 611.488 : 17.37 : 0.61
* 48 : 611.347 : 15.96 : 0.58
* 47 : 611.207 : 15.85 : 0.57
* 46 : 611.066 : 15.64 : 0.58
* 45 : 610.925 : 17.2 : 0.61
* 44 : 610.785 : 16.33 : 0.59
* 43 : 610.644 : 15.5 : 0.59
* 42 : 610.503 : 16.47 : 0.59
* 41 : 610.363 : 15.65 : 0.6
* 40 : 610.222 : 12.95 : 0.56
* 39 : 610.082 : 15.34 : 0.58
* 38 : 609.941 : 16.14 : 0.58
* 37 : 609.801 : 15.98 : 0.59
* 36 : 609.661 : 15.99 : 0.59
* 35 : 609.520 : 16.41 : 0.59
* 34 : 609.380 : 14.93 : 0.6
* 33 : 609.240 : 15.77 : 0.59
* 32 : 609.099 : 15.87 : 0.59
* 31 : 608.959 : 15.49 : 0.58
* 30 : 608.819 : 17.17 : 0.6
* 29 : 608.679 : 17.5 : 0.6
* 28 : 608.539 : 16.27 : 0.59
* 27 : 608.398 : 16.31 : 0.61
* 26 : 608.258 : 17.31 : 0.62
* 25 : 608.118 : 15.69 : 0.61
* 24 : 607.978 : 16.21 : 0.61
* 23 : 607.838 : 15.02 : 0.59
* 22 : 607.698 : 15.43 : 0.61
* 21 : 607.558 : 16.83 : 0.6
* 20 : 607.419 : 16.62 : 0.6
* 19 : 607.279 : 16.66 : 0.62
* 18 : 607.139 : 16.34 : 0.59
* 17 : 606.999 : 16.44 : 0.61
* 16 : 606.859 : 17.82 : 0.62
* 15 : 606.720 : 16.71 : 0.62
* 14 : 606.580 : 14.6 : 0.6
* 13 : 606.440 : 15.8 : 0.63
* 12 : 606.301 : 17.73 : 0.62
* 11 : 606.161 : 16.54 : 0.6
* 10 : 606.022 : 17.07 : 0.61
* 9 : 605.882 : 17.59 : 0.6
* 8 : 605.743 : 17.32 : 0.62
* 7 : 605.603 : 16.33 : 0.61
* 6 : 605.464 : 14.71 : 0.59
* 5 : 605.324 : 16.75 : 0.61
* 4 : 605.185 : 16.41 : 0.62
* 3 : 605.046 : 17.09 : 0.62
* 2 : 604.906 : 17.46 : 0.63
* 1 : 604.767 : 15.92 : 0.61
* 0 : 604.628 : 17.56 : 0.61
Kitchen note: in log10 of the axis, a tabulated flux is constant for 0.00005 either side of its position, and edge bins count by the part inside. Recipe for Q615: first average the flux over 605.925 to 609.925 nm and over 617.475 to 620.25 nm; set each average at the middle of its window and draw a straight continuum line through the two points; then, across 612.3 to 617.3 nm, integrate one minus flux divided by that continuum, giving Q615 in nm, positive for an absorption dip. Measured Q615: 0.240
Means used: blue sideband 16.3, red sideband 16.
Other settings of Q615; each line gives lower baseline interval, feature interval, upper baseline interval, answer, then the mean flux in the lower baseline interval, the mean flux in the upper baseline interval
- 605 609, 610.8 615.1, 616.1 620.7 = 0.06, 16.5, 15.6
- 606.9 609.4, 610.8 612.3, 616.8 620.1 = 0.03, 16.3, 15.8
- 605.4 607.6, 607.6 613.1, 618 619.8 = 0.18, 16.6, 15.9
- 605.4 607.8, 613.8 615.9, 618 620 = 0.03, 16.5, 15.9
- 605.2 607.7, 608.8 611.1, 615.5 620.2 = 0.06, 16.5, 15.4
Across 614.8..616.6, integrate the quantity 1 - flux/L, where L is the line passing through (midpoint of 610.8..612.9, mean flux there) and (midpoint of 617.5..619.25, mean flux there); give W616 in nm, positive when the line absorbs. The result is 0.13 nm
